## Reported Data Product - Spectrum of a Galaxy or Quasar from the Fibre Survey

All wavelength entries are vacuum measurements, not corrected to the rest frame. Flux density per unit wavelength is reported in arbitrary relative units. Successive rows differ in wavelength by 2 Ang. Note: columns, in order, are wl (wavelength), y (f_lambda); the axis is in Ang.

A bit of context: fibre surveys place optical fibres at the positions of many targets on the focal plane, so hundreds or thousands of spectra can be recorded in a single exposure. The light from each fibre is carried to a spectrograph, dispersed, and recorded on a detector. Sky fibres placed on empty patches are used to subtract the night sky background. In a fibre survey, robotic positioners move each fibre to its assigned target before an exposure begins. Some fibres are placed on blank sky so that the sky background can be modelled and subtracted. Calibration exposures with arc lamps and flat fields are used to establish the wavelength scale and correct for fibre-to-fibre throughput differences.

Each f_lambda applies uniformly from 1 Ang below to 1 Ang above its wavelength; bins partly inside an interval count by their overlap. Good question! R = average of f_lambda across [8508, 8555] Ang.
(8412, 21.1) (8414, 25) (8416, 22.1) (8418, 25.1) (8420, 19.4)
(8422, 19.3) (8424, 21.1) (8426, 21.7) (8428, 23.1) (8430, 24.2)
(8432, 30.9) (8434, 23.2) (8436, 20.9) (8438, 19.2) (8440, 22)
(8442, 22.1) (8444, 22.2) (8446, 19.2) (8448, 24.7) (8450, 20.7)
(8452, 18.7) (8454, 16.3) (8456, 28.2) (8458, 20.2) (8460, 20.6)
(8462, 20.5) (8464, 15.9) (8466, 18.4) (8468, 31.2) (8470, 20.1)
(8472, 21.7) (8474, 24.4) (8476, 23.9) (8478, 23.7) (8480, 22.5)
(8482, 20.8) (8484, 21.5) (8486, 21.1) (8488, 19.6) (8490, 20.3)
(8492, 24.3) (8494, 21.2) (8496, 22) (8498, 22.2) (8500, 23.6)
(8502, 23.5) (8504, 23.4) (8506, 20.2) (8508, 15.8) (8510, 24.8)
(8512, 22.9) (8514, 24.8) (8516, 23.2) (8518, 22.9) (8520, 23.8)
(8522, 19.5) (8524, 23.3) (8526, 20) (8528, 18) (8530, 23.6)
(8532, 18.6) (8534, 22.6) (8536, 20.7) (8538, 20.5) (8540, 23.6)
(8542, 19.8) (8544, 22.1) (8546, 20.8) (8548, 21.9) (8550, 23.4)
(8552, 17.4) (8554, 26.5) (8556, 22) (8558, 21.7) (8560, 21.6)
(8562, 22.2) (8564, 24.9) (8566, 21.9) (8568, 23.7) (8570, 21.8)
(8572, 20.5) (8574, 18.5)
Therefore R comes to 21.8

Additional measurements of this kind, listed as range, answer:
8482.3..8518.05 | 22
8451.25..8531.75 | 21.8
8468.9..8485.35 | 22.4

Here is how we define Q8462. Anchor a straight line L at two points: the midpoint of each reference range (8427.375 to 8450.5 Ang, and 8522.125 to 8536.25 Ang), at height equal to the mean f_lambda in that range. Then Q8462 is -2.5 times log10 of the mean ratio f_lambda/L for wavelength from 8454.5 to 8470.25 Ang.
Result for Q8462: 0.02 mag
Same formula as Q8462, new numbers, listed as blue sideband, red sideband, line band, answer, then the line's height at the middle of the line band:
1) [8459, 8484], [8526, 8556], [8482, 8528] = -0.011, 21.7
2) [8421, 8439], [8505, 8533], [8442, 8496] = 0.025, 22.1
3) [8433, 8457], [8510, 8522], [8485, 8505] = 0.031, 22.7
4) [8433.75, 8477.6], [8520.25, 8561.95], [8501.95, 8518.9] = -0.042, 21.5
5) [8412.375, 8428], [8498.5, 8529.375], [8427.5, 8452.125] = -0.025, 22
